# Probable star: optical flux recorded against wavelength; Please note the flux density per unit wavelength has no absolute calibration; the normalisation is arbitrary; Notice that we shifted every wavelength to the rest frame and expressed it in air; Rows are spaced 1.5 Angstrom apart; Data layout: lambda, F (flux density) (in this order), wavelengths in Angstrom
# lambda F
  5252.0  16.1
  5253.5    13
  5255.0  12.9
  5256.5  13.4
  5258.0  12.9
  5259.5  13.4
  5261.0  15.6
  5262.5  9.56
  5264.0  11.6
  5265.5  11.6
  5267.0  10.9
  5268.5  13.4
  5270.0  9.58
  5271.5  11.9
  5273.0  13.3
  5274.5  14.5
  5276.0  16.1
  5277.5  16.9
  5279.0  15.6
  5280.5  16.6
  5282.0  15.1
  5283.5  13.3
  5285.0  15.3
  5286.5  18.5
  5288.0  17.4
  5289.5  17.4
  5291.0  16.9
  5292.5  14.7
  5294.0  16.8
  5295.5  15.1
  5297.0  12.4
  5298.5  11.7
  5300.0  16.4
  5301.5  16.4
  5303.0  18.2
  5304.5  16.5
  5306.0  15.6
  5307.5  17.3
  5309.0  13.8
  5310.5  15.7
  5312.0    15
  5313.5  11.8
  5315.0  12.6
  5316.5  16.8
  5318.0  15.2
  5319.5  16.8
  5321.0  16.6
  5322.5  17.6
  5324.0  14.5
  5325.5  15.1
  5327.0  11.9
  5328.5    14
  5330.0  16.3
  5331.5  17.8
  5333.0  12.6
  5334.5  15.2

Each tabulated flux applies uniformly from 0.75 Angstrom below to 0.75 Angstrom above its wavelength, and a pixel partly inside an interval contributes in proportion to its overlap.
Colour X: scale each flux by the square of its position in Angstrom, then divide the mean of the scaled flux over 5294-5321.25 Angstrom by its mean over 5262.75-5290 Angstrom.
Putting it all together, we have 1.08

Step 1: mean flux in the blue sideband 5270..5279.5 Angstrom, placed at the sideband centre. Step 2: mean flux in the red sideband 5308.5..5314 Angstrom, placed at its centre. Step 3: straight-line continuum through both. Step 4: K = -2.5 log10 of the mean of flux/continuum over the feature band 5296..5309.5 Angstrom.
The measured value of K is -0.086 mag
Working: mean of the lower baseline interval 14.3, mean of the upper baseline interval 14.2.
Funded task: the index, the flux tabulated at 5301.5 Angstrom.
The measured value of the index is 16.4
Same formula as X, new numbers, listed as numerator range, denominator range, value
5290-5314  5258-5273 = 1.29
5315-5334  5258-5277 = 1.23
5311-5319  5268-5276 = 1.14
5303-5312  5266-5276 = 1.29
